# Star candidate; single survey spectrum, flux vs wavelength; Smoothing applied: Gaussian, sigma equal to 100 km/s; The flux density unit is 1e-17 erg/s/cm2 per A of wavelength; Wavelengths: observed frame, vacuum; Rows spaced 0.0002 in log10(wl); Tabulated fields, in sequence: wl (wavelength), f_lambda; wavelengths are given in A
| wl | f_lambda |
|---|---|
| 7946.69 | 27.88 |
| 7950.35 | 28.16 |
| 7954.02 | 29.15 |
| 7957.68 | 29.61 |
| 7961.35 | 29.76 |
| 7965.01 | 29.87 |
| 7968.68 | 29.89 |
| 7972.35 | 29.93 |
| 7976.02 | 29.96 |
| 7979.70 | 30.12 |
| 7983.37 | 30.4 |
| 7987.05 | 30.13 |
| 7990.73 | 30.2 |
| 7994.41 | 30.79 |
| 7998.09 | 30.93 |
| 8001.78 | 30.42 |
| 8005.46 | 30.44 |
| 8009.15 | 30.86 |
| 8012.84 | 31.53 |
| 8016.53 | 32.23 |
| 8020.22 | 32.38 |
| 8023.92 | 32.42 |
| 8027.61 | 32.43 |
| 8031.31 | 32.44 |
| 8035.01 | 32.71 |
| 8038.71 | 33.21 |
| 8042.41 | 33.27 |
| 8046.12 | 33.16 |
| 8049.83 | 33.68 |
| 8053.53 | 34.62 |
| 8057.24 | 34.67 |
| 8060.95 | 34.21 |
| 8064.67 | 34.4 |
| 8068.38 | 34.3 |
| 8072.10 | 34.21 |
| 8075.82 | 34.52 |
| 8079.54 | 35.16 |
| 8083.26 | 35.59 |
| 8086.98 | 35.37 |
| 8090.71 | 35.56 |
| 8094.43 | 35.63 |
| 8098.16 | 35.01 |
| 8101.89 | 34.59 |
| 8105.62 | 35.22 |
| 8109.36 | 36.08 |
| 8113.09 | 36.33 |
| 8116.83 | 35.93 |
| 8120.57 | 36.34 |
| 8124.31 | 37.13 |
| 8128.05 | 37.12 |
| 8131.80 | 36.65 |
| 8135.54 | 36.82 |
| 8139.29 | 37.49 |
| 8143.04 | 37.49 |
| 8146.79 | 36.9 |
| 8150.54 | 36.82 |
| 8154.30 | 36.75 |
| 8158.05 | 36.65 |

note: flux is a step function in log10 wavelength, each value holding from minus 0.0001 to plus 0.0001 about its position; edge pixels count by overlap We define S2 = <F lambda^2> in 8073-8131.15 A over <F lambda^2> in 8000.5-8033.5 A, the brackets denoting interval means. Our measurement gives 1.1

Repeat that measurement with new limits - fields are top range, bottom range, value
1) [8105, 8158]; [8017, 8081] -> 1.11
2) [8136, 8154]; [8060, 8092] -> 1.08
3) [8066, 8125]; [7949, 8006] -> 1.22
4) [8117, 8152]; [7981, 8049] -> 1.20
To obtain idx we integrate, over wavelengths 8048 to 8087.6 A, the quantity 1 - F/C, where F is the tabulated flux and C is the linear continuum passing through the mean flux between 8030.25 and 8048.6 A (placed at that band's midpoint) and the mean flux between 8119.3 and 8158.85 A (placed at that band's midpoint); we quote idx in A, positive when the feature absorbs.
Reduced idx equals -0.5 A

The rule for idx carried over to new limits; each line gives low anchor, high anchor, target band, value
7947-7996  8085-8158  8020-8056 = -0.5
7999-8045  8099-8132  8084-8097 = -0.2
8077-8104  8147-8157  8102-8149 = -0.5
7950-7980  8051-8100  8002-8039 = 0.4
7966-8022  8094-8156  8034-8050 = -0.2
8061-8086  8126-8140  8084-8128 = 0.2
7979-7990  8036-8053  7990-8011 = 0.3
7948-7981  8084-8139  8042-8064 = -0.4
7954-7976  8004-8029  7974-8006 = 0.4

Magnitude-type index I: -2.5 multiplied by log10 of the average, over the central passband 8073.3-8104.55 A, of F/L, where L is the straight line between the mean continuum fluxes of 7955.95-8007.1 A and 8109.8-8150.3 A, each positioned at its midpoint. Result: -0.01 mag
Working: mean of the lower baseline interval 30.2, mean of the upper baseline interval 36.8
